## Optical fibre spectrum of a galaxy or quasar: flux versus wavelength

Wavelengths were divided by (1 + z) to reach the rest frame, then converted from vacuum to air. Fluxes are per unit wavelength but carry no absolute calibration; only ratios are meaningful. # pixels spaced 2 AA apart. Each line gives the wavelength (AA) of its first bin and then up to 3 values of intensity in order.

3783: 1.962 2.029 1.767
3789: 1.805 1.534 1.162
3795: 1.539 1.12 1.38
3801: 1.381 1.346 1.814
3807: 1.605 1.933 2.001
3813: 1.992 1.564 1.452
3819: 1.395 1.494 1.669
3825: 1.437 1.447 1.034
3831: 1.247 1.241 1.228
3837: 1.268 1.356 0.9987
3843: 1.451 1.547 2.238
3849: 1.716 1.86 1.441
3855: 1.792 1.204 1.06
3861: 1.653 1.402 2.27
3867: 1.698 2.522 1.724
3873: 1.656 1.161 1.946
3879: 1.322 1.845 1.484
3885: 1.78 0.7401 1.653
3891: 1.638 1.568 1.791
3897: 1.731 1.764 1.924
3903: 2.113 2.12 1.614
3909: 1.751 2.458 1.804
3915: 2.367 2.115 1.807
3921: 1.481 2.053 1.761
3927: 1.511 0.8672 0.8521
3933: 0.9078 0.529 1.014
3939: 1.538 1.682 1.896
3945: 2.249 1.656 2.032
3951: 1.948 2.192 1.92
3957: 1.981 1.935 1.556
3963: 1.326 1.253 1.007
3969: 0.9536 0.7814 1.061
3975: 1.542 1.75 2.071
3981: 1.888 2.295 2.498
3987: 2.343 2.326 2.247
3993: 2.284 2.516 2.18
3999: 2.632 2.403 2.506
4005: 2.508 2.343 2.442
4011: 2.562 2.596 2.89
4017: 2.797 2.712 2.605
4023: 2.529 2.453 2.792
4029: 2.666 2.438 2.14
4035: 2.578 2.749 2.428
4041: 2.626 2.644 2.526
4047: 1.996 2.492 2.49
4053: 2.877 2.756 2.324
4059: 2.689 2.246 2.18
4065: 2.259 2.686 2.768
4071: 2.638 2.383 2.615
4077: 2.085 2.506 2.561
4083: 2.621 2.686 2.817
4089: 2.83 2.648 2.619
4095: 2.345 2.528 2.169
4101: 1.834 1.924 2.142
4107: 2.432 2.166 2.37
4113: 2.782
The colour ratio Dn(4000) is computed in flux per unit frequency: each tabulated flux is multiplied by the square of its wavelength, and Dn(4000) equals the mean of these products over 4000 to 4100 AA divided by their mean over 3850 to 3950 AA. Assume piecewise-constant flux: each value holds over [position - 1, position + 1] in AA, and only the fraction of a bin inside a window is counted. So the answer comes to 1.7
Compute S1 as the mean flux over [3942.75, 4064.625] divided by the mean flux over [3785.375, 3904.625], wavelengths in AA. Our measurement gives 1.41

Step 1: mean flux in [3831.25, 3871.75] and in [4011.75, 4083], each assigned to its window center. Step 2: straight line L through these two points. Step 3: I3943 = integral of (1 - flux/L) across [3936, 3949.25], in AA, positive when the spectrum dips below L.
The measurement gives 2.1 AA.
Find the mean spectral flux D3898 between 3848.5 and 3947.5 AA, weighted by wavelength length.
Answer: 1.65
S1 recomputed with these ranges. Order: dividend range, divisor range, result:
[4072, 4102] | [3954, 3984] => 1.60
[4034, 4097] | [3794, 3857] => 1.68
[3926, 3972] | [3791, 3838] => 0.99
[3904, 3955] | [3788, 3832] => 1.12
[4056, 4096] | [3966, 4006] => 1.27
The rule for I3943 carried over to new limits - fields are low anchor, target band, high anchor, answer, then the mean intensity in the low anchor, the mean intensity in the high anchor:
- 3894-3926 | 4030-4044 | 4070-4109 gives -1.4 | 1.92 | 2.43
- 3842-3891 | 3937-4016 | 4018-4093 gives 7.0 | 1.63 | 2.54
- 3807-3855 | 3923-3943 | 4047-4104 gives 6.9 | 1.53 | 2.48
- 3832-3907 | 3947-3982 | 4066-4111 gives 6.6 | 1.62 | 2.45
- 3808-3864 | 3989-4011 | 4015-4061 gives -0.4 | 1.5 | 2.56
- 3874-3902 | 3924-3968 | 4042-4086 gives 8.6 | 1.6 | 2.5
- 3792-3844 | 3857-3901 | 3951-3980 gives -4.5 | 1.44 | 1.54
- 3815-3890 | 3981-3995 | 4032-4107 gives -1.3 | 1.53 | 2.47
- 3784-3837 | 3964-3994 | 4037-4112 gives 5.3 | 1.52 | 2.46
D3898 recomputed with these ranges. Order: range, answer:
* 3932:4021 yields 1.96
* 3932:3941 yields 1.07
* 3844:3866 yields 1.65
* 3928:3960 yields 1.57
